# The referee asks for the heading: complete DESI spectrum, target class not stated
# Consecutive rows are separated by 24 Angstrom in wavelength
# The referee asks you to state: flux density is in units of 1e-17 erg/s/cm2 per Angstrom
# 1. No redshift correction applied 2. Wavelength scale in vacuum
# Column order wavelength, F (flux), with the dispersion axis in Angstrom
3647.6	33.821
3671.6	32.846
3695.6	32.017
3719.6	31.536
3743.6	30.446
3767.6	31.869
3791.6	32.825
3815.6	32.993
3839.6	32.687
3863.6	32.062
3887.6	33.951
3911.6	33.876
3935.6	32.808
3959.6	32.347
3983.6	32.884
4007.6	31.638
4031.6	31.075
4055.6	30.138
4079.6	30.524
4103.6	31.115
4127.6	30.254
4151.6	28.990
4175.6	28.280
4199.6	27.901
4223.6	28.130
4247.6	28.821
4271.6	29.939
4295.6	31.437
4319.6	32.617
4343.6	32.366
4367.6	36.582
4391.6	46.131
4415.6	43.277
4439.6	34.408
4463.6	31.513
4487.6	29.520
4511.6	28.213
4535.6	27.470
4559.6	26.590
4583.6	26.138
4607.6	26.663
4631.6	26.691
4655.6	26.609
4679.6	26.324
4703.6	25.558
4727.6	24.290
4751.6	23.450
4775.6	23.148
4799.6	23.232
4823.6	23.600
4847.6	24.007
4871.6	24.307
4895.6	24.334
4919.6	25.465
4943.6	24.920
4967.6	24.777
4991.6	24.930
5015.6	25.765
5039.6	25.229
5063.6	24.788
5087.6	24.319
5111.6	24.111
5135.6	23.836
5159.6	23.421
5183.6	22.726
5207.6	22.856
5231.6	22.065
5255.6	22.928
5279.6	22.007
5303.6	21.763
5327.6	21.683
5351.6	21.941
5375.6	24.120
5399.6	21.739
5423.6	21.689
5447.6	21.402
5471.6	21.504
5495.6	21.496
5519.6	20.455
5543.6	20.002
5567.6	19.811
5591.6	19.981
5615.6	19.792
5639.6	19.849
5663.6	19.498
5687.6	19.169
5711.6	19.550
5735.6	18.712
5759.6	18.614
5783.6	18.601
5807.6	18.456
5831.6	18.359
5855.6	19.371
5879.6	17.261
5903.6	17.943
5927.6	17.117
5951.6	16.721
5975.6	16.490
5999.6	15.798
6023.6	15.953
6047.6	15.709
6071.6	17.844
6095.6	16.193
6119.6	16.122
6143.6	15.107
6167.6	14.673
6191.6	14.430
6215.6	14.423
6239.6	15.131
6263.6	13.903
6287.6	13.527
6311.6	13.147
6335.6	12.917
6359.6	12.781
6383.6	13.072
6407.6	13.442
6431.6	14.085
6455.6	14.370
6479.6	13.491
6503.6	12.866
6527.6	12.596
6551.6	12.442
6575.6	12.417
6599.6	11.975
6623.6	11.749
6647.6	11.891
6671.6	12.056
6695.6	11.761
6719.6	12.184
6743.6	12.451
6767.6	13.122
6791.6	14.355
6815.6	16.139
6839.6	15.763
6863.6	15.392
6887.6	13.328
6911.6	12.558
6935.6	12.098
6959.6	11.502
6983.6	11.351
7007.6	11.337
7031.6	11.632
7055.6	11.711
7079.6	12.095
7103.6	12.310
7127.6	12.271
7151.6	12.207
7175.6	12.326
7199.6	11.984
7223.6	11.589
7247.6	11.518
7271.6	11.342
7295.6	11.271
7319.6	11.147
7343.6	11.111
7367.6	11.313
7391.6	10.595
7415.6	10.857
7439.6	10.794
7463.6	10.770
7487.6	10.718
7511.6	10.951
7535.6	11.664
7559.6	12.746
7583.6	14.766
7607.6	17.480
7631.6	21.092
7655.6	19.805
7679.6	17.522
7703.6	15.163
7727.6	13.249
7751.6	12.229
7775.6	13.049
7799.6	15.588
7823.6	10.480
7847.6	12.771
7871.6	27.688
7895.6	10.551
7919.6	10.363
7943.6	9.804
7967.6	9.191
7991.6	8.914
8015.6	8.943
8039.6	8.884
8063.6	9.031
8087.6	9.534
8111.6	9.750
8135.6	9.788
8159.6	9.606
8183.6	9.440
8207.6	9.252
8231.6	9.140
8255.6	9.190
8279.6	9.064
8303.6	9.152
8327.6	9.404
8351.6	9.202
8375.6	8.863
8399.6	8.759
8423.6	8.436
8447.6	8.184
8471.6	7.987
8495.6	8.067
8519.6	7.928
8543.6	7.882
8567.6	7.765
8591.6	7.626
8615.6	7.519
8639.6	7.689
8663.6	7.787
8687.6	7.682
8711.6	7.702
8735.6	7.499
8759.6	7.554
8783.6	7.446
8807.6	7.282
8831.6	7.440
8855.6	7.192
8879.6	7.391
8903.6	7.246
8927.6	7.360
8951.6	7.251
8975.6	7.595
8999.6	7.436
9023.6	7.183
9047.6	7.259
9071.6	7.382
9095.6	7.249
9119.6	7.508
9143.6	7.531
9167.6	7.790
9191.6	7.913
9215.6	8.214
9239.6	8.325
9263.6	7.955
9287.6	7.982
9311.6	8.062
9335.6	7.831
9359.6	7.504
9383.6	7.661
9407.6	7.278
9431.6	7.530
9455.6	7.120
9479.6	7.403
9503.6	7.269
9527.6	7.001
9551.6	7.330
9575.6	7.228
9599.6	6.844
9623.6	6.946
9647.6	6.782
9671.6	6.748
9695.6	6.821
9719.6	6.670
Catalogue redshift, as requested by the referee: 0.571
